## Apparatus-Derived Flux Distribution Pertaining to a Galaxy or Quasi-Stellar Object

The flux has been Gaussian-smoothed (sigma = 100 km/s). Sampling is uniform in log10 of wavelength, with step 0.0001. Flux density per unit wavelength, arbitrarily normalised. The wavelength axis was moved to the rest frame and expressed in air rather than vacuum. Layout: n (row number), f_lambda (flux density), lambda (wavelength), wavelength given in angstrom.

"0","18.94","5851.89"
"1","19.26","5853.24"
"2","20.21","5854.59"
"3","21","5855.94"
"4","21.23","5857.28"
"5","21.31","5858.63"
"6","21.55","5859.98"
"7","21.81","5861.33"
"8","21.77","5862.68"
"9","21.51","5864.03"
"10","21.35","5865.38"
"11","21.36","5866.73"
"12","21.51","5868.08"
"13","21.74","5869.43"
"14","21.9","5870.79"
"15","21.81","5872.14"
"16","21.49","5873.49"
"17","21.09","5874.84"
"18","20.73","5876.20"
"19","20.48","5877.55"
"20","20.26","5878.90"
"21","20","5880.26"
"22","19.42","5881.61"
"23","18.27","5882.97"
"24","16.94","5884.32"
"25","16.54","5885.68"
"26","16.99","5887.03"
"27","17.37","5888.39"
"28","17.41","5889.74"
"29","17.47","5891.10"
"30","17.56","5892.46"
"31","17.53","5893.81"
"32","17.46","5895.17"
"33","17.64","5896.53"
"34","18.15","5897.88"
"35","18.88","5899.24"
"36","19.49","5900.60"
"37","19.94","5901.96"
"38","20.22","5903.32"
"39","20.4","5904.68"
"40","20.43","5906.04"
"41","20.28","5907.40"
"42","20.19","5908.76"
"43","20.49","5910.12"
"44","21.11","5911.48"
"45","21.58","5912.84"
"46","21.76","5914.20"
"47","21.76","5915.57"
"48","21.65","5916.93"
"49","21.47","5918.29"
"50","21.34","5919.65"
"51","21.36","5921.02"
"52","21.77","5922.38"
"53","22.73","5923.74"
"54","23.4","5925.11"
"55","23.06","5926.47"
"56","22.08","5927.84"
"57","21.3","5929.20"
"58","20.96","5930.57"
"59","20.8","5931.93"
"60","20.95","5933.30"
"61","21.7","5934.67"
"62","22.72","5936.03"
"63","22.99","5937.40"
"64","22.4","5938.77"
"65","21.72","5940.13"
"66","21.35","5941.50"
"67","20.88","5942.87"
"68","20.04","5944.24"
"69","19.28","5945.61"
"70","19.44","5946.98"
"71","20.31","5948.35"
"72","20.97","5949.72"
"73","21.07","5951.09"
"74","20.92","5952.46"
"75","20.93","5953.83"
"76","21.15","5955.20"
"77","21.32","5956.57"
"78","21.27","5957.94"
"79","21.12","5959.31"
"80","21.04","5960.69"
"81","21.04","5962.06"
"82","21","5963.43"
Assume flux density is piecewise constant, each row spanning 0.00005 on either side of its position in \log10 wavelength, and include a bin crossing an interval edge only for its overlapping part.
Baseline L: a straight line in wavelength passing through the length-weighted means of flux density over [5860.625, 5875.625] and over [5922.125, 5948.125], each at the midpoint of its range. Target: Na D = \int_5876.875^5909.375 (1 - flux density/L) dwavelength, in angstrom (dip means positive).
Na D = 4.3 angstrom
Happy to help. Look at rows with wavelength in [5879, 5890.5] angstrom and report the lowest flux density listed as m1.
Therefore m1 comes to 16.54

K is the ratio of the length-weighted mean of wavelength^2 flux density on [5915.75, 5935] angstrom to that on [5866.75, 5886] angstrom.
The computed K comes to 1.1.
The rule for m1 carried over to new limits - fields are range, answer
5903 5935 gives 20.19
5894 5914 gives 17.46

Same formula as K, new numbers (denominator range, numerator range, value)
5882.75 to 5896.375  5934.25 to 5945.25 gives 1.27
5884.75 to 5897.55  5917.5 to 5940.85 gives 1.28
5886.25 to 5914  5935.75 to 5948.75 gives 1.12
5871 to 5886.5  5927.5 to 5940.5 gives 1.12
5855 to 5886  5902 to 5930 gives 1.05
